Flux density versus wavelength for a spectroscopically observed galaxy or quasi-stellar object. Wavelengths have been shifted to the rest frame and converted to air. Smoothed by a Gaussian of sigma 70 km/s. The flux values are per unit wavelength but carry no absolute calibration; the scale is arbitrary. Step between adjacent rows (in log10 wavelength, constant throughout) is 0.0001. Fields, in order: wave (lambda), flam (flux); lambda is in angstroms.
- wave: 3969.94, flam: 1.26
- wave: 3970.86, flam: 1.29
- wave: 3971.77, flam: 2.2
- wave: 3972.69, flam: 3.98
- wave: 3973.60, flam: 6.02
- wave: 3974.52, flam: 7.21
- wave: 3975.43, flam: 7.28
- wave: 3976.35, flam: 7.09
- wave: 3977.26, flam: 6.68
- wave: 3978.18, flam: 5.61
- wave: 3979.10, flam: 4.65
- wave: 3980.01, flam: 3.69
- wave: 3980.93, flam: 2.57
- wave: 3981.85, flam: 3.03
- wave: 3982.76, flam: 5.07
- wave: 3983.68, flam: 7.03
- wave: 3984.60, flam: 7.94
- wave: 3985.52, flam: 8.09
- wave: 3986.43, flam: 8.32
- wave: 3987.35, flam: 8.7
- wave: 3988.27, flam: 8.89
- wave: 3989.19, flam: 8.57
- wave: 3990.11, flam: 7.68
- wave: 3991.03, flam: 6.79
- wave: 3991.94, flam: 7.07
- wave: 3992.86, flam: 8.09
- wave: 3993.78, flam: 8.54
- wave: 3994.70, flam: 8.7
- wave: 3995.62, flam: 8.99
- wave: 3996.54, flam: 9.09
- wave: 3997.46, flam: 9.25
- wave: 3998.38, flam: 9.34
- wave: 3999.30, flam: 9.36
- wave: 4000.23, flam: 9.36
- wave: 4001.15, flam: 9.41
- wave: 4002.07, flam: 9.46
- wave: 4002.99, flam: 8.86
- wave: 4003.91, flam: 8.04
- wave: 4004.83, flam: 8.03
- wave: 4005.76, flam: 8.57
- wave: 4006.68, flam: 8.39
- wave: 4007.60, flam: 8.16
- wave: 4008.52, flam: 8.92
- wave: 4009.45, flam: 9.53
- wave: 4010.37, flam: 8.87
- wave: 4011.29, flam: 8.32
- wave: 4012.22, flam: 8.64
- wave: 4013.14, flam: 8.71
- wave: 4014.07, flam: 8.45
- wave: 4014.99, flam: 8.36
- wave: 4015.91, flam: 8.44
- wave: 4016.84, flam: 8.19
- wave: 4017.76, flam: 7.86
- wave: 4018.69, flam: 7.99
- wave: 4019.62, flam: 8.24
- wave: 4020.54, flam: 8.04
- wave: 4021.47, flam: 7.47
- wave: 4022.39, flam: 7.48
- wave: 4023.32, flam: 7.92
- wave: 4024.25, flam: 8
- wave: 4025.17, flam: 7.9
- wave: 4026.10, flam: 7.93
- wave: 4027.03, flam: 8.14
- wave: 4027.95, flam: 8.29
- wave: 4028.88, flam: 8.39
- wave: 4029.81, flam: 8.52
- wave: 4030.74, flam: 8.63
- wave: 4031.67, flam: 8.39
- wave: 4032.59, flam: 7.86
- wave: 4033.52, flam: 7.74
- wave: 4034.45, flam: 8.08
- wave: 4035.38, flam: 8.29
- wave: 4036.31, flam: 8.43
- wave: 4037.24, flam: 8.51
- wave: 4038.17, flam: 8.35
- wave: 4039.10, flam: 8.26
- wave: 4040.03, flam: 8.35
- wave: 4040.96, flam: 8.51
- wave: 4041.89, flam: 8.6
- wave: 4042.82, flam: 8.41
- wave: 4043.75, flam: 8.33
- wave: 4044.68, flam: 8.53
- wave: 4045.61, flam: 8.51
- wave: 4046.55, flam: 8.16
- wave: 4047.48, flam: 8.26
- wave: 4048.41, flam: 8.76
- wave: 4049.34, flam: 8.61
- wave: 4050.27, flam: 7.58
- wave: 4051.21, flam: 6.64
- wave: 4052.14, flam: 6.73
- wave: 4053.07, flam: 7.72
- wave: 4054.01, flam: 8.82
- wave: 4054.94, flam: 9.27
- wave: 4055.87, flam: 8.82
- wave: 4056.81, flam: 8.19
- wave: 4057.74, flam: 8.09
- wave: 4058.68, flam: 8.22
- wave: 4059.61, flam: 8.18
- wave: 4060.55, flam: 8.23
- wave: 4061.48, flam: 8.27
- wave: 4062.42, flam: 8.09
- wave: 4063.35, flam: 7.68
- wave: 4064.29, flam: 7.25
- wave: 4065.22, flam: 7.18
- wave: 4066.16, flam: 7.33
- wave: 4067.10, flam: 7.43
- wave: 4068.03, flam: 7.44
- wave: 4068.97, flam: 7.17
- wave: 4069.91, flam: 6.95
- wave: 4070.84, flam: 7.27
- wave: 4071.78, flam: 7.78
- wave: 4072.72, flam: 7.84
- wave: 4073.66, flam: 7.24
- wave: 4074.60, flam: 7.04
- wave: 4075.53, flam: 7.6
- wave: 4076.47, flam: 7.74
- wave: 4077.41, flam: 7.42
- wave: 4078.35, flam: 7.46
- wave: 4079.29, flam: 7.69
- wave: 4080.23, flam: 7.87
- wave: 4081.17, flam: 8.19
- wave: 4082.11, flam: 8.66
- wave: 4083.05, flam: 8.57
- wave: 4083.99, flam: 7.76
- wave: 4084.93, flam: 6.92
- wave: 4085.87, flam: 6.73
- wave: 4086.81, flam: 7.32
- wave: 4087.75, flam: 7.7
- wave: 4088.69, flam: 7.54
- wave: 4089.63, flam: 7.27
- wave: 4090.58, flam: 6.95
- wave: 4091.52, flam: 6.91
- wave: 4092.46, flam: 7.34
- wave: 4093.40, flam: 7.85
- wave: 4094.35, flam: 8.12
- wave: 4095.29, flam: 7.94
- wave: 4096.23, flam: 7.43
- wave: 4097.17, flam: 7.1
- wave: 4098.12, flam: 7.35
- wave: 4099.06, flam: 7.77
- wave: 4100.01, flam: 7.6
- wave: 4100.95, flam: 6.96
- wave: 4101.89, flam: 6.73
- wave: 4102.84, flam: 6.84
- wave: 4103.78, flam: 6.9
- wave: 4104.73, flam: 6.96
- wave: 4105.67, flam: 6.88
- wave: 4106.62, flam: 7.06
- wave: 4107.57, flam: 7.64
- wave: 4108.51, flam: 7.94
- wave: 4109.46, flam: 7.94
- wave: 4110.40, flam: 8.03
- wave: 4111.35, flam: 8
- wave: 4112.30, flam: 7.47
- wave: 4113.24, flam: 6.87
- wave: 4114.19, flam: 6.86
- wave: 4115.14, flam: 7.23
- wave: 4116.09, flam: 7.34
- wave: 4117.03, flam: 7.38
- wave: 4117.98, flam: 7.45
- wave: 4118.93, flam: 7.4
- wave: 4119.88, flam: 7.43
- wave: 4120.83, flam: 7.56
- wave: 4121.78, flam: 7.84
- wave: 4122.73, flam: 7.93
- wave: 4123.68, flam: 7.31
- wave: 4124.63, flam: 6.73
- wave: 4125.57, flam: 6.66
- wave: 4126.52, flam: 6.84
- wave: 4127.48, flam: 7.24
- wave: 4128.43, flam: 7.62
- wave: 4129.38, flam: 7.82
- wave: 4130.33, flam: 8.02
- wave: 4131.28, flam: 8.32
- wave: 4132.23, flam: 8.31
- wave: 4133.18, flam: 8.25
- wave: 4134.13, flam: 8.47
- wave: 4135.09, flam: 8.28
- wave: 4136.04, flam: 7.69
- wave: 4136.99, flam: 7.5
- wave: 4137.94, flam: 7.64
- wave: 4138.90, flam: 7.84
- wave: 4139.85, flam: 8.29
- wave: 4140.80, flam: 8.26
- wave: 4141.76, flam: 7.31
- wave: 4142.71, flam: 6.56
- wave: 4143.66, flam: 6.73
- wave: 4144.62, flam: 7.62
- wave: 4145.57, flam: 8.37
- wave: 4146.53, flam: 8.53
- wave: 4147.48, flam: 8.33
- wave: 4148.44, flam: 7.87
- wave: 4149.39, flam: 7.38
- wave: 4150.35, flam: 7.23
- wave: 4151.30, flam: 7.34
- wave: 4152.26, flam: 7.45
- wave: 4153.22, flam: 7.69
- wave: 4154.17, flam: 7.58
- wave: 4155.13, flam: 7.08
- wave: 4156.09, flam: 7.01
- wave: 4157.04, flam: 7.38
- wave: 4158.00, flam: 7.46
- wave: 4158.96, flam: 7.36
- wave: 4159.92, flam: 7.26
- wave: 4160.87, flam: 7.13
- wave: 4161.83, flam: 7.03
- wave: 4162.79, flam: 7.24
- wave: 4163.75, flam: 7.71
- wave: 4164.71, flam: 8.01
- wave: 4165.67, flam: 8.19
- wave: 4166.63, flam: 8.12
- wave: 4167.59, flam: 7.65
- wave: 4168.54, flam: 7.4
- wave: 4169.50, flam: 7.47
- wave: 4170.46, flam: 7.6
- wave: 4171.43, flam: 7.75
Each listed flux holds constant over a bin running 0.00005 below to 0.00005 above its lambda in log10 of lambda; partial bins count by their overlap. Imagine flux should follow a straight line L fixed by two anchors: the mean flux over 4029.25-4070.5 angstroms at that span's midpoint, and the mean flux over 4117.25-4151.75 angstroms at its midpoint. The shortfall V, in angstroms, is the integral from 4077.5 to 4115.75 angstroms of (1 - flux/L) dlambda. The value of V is 1.9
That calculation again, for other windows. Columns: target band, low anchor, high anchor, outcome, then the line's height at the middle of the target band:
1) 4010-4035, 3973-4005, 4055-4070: -1.7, 7.65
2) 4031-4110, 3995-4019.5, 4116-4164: 3.9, 8.16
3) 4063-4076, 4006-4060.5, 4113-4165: 1.0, 8.01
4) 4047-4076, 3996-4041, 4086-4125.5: 0.4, 7.91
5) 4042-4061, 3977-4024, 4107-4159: -1.1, 7.77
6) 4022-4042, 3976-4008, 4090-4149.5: -1.6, 7.61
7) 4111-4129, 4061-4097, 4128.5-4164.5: 0.7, 7.62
